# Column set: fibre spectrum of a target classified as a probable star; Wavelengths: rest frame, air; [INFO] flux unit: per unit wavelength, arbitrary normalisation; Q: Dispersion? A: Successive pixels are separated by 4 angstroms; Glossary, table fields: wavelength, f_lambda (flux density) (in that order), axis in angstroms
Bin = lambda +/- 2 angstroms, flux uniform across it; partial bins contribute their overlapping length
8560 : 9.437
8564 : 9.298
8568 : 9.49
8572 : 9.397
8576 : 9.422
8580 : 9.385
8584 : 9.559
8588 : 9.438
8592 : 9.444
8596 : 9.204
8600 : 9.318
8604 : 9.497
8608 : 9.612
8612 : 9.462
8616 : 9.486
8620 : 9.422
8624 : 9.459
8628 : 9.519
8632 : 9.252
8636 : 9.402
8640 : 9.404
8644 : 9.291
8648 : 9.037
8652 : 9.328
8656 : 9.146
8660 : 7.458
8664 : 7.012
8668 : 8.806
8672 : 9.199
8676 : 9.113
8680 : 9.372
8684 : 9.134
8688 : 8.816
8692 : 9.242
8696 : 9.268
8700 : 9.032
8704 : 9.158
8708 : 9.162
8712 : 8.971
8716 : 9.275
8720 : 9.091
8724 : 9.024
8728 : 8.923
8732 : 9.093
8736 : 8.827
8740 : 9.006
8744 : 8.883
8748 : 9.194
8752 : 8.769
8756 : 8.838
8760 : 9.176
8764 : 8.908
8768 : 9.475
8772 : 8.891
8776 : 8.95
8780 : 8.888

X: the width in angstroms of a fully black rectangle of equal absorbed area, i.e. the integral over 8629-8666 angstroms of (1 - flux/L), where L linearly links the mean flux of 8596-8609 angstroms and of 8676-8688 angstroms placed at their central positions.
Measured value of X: 1.8 angstroms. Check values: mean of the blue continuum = 9.42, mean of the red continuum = 9.16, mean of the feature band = 8.83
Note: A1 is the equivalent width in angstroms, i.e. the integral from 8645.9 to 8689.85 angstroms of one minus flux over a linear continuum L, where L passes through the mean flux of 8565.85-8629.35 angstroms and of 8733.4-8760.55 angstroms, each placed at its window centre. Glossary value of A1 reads 2.1 angstroms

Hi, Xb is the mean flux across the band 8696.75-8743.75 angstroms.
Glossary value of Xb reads 9.05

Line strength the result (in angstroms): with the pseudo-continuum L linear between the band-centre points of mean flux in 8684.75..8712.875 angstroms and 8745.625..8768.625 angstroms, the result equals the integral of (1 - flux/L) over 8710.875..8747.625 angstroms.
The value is 0.18 angstroms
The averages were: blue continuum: 9.1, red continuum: 9.03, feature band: 9.02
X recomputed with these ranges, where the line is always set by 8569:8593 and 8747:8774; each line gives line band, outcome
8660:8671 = 1.6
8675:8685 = 0.0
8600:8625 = -0.3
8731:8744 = 0.2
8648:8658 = 0.1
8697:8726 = 0.1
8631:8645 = -0.1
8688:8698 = 0.0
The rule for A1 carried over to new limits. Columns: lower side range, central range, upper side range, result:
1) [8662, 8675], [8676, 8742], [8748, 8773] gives -3.2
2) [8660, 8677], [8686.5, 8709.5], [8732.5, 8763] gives -1.4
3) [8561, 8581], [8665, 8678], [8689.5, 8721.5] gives 0.5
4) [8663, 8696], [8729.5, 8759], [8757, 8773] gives 0.4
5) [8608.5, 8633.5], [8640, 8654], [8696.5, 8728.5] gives 0.2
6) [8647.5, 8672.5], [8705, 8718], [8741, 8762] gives -0.5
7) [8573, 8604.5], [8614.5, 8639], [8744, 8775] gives -0.3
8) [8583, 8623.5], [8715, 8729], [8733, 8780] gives 0.0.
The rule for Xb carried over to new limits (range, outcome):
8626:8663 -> 9.04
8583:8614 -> 9.44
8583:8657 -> 9.38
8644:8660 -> 8.97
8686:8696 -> 9.08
